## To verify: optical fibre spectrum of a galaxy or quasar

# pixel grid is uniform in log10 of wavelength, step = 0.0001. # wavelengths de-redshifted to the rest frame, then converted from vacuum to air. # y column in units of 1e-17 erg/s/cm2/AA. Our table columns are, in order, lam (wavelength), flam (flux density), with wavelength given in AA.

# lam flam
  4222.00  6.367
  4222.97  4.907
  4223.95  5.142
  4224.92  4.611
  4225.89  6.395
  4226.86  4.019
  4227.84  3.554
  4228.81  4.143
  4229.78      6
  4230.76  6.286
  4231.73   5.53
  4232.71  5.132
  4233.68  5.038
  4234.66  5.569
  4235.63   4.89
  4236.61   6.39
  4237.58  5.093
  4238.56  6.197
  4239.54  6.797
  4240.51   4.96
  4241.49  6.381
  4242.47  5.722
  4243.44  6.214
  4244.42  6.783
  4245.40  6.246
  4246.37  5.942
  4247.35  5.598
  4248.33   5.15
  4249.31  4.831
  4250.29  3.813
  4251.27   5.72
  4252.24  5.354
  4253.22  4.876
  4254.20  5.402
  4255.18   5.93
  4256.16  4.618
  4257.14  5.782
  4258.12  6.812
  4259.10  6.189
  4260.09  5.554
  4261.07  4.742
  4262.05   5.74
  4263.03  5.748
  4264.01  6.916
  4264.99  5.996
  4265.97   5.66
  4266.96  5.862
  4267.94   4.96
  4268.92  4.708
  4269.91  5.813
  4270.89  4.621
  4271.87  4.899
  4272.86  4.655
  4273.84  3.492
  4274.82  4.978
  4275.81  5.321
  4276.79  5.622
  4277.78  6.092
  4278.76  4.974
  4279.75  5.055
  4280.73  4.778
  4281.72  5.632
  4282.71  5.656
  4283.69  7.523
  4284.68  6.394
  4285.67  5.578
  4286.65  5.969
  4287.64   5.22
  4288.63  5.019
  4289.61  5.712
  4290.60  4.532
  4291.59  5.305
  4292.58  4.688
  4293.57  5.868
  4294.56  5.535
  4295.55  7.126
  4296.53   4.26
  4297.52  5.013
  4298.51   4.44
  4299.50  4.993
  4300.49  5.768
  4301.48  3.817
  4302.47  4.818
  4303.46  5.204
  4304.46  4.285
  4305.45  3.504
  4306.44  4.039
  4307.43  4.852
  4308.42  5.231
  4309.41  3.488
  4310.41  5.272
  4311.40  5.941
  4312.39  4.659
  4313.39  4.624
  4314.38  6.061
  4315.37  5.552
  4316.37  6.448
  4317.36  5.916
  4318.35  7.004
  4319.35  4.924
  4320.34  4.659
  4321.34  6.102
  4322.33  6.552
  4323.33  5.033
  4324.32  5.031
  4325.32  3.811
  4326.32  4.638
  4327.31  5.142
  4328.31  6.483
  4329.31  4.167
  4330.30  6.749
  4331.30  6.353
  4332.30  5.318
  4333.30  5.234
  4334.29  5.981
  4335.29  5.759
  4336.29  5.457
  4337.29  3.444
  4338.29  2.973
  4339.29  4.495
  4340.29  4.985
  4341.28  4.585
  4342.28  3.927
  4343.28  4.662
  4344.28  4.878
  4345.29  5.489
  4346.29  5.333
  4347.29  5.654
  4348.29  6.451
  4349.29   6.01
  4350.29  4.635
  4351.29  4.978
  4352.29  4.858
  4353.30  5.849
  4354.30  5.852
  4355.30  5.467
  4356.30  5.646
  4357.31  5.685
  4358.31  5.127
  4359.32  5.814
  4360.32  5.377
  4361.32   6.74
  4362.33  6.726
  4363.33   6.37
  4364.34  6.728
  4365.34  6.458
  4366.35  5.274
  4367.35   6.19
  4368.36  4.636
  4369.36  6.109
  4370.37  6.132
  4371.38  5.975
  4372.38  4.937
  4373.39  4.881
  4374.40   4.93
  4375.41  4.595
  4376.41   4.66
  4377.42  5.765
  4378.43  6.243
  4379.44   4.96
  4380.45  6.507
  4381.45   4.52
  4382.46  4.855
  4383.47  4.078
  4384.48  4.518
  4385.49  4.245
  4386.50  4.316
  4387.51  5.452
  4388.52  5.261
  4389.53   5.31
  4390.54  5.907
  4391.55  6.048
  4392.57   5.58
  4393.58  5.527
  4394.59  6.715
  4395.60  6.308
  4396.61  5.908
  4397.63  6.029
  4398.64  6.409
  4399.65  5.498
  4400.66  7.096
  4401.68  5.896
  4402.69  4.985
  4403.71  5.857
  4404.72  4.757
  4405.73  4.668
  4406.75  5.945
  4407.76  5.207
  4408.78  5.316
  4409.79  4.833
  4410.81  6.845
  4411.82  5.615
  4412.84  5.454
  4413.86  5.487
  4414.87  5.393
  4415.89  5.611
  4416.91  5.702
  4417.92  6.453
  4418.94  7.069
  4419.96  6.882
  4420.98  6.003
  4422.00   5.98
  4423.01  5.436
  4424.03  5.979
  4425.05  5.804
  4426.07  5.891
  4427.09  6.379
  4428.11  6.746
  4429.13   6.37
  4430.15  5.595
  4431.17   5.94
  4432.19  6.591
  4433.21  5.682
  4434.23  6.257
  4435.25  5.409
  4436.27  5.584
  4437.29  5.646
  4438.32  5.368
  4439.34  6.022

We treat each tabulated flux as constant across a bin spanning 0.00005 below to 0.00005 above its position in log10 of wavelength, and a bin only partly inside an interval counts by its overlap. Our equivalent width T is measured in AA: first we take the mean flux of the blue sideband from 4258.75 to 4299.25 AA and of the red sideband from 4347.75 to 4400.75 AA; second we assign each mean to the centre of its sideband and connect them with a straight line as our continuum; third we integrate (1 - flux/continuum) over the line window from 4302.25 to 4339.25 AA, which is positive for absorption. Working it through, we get 2.2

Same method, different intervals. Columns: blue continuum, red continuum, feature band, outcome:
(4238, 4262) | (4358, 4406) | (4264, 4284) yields 1.1 AA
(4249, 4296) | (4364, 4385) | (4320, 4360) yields 1.2 AA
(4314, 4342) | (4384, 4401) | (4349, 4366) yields -1.0 AA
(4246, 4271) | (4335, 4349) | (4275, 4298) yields -1.0 AA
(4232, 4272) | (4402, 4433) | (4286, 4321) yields 3.2 AA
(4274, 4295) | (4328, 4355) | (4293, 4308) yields 1.4 AA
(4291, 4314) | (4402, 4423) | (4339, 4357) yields 0.0 AA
